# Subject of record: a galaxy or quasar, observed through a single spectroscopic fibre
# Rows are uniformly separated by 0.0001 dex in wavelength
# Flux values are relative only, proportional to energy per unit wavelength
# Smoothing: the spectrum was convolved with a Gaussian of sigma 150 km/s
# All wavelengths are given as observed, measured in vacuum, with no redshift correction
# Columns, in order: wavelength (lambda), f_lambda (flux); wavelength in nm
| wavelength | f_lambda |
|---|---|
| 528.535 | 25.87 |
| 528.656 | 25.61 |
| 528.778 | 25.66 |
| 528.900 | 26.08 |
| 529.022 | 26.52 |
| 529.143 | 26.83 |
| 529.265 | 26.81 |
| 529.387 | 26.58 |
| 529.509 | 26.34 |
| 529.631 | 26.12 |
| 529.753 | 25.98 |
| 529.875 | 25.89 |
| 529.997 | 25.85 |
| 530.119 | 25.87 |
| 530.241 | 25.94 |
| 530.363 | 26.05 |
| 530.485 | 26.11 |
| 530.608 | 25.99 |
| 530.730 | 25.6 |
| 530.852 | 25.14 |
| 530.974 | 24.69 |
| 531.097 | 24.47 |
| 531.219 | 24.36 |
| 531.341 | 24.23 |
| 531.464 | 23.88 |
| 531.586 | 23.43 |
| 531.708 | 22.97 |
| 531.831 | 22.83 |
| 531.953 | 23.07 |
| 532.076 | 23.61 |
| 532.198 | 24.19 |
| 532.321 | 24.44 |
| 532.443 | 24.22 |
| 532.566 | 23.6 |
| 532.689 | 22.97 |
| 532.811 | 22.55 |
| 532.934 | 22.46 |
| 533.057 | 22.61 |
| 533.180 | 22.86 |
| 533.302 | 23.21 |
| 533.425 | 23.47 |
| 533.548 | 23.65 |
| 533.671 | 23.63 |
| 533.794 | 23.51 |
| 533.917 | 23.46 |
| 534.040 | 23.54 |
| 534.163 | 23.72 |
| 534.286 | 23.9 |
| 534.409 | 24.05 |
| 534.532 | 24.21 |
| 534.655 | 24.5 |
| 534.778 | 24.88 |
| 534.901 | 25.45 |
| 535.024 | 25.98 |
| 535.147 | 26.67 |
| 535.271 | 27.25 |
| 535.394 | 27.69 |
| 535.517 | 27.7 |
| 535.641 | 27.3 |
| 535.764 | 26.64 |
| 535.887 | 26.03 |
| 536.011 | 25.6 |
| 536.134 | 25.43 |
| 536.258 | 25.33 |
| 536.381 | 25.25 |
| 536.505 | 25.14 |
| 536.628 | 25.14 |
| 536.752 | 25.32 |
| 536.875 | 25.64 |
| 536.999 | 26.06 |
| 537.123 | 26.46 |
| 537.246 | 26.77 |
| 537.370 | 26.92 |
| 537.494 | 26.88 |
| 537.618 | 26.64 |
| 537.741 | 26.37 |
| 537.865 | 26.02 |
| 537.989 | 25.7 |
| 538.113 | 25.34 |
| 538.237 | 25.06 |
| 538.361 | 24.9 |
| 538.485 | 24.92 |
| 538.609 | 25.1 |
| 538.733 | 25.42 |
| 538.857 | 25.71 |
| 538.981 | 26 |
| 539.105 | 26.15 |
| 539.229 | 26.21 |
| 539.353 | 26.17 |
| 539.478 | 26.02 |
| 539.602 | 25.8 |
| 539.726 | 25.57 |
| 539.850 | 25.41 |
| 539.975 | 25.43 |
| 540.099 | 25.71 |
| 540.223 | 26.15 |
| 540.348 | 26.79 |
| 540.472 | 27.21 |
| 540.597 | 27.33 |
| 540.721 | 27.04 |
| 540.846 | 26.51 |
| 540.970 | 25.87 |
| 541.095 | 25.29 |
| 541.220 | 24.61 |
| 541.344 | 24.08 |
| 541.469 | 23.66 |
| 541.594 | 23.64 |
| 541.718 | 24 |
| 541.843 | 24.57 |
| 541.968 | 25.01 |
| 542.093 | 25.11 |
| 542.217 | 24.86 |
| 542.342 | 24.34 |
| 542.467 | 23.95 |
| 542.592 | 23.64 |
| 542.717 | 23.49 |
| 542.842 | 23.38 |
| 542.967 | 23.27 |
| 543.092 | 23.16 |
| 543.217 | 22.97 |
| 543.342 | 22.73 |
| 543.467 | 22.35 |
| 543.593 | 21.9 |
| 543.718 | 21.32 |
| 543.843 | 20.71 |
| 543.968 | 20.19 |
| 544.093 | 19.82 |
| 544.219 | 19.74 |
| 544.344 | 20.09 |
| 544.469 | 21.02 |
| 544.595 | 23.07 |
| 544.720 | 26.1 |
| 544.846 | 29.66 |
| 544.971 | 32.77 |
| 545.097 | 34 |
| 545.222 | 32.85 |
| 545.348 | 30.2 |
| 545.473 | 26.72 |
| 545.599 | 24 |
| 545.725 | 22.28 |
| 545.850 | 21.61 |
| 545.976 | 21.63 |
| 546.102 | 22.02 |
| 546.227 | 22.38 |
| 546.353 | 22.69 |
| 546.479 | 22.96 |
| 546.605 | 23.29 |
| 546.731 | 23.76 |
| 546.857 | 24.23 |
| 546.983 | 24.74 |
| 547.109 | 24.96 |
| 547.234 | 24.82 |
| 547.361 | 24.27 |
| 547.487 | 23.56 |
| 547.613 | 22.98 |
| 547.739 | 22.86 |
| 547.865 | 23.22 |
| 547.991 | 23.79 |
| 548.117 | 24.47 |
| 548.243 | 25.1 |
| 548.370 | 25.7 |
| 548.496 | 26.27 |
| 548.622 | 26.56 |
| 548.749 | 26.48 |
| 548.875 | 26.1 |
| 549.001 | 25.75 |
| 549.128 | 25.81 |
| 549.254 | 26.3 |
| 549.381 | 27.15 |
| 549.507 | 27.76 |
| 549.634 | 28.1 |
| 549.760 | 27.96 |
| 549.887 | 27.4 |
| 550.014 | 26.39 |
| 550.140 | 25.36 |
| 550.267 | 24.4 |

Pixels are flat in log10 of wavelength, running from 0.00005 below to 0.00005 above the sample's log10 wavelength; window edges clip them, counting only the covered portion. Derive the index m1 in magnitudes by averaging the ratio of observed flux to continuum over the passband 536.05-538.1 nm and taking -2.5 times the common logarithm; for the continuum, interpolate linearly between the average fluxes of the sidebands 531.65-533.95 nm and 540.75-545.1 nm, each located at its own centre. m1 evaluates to -0.10 mag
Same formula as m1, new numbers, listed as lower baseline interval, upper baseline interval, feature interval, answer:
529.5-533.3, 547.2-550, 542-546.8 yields 0.06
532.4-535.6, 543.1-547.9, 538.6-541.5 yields -0.07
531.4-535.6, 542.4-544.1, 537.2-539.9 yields -0.12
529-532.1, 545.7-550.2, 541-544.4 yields 0.08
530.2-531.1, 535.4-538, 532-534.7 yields 0.10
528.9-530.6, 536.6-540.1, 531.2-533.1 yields 0.12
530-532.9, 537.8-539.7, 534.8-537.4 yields -0.04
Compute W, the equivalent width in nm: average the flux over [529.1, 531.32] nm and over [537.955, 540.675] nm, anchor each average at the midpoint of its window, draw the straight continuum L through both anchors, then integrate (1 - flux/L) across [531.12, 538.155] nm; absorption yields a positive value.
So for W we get 0.27 nm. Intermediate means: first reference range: 25.8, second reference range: 25.8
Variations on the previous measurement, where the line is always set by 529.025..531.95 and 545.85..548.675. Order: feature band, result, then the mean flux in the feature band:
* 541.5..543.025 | 0.012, 24.1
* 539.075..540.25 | -0.064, 25.9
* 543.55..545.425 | -0.067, 25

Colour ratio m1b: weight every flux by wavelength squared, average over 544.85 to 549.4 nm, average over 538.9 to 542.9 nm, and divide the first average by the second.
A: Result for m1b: 1.0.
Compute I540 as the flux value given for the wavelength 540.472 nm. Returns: 27.21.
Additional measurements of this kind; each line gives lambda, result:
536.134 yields 25.43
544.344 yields 20.09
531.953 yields 23.07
